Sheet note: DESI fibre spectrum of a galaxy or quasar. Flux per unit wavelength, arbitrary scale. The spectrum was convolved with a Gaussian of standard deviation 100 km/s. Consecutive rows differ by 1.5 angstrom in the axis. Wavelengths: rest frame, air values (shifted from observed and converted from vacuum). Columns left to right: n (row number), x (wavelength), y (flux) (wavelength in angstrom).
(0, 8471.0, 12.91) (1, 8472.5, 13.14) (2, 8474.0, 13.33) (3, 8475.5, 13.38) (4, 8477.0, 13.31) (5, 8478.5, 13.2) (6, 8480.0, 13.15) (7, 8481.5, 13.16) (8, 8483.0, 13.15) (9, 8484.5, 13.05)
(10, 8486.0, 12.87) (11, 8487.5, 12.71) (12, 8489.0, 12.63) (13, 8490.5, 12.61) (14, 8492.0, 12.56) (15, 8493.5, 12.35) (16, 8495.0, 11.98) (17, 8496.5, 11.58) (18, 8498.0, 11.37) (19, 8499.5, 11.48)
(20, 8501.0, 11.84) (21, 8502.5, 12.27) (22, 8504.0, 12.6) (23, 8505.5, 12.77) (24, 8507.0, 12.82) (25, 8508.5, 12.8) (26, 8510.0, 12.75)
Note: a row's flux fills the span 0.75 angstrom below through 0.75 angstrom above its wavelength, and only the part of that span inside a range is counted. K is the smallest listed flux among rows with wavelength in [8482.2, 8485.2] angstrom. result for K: 13.05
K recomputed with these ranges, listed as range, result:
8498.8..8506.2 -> 11.48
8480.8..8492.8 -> 12.56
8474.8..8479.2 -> 13.2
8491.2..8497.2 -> 11.58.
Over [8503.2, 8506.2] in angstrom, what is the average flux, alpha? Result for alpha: 12.7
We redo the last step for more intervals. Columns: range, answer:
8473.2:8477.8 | 13.3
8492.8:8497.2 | 12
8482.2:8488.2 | 12.9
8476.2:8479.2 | 13.3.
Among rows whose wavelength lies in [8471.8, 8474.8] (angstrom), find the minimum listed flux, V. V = 13.14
